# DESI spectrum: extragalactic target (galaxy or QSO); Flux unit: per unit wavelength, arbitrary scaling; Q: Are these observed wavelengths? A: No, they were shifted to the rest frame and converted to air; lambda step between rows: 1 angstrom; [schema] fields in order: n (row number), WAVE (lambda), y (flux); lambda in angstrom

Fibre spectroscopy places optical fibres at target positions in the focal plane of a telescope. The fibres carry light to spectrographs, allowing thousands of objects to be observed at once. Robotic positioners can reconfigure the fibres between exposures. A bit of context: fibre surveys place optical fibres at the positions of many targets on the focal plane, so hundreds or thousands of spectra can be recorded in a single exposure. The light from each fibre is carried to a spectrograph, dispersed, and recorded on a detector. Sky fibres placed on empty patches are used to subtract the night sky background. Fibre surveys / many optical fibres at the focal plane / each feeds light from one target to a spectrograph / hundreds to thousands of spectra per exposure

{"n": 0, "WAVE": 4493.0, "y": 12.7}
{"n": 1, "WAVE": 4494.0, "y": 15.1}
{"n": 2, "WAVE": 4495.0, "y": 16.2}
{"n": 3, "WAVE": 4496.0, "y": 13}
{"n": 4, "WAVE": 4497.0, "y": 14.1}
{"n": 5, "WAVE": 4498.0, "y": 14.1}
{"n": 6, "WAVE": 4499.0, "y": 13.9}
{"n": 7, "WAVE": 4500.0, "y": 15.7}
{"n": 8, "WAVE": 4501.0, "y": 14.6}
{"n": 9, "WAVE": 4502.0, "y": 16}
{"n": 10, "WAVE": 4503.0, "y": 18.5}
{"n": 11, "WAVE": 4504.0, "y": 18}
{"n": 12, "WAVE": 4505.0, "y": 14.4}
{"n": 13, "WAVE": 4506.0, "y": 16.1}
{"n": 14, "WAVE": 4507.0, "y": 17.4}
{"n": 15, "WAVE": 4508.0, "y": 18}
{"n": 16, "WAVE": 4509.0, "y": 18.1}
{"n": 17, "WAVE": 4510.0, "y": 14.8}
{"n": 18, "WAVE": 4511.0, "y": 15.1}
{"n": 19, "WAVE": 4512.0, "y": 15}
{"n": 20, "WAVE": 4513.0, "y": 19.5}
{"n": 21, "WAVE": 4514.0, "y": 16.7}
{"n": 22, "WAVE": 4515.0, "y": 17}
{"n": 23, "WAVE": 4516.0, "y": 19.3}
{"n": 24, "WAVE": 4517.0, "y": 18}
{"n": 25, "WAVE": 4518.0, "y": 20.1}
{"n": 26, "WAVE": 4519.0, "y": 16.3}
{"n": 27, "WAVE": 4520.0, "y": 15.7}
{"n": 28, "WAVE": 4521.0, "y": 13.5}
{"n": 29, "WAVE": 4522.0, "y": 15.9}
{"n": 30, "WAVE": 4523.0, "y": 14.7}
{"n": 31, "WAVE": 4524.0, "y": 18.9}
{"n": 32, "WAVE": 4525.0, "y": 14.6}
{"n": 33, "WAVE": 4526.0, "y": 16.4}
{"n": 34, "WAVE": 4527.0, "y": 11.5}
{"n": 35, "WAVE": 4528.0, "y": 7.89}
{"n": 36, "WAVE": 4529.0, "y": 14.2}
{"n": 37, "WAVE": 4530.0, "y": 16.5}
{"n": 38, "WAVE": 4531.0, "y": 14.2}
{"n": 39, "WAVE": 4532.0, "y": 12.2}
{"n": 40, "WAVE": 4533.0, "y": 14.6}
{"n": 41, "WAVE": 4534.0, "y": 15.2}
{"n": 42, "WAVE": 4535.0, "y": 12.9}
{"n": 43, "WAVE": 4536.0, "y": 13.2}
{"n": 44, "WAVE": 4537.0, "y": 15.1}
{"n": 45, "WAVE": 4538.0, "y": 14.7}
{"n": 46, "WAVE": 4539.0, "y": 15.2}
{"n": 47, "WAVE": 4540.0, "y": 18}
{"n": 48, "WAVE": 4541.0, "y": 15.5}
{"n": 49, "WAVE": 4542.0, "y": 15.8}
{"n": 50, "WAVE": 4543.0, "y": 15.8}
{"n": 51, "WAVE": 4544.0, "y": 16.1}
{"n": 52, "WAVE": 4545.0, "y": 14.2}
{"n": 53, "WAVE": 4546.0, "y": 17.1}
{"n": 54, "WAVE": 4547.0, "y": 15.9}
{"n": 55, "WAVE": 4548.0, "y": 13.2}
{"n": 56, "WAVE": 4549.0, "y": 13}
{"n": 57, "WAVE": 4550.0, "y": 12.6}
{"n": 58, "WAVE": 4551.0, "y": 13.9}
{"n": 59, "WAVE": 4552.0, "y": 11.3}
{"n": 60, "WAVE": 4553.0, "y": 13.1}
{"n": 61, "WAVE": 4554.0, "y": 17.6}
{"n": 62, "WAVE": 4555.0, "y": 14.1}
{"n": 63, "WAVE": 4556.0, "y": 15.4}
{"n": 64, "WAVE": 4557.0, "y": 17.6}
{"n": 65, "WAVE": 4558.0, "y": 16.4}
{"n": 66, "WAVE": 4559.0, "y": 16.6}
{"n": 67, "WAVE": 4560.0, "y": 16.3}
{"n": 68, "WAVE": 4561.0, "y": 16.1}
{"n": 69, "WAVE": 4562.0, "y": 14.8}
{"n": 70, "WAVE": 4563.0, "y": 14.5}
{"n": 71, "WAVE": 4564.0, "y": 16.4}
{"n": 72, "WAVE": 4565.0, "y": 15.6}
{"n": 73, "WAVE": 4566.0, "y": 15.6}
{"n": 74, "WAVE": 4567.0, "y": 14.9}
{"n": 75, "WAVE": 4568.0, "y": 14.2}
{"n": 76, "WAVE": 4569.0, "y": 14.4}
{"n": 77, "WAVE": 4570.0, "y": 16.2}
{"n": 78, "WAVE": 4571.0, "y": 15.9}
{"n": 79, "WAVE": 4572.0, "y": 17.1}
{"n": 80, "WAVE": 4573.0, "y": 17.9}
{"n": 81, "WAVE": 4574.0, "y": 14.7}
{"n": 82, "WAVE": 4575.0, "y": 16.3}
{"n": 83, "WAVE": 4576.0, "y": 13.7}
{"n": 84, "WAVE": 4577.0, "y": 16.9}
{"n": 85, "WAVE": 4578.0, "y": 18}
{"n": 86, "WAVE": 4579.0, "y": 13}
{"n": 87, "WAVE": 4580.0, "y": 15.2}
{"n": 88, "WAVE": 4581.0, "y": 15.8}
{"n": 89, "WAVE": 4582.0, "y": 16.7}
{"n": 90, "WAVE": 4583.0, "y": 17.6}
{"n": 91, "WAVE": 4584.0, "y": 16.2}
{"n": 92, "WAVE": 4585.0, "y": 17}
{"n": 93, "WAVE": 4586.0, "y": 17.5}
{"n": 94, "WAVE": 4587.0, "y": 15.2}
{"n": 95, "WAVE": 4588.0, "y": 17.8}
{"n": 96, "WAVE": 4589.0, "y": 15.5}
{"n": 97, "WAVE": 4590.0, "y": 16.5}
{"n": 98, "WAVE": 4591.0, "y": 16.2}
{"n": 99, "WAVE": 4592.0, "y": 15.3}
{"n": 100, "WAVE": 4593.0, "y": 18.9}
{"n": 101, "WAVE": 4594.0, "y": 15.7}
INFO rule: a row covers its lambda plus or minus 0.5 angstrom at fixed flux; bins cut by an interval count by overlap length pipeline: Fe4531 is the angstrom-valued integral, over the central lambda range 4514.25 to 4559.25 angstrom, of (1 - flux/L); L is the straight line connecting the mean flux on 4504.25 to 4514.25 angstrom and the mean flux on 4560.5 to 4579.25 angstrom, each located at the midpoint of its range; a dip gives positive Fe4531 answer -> 2.8 angstrom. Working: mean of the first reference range 16.5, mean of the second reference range 15.6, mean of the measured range 15.1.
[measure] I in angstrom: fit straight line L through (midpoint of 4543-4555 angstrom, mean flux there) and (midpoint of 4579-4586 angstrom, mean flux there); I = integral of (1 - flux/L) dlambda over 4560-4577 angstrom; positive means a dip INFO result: -0.1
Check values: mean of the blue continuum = 14.4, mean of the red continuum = 16.2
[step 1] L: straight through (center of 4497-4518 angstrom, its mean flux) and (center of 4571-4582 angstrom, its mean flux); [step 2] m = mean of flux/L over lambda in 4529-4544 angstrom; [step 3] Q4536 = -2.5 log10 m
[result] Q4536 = 0.09 mag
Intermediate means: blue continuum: 16.5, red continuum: 15.9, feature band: 14.9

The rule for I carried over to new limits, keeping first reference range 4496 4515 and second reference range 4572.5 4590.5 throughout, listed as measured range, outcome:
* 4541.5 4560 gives 1.28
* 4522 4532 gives 1.12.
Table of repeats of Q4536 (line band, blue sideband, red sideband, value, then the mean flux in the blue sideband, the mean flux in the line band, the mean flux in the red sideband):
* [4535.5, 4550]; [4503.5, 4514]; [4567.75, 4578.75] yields 0.079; 16.6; 15.1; 15.9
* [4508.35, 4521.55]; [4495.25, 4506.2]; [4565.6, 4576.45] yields -0.102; 15.3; 16.9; 15.5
